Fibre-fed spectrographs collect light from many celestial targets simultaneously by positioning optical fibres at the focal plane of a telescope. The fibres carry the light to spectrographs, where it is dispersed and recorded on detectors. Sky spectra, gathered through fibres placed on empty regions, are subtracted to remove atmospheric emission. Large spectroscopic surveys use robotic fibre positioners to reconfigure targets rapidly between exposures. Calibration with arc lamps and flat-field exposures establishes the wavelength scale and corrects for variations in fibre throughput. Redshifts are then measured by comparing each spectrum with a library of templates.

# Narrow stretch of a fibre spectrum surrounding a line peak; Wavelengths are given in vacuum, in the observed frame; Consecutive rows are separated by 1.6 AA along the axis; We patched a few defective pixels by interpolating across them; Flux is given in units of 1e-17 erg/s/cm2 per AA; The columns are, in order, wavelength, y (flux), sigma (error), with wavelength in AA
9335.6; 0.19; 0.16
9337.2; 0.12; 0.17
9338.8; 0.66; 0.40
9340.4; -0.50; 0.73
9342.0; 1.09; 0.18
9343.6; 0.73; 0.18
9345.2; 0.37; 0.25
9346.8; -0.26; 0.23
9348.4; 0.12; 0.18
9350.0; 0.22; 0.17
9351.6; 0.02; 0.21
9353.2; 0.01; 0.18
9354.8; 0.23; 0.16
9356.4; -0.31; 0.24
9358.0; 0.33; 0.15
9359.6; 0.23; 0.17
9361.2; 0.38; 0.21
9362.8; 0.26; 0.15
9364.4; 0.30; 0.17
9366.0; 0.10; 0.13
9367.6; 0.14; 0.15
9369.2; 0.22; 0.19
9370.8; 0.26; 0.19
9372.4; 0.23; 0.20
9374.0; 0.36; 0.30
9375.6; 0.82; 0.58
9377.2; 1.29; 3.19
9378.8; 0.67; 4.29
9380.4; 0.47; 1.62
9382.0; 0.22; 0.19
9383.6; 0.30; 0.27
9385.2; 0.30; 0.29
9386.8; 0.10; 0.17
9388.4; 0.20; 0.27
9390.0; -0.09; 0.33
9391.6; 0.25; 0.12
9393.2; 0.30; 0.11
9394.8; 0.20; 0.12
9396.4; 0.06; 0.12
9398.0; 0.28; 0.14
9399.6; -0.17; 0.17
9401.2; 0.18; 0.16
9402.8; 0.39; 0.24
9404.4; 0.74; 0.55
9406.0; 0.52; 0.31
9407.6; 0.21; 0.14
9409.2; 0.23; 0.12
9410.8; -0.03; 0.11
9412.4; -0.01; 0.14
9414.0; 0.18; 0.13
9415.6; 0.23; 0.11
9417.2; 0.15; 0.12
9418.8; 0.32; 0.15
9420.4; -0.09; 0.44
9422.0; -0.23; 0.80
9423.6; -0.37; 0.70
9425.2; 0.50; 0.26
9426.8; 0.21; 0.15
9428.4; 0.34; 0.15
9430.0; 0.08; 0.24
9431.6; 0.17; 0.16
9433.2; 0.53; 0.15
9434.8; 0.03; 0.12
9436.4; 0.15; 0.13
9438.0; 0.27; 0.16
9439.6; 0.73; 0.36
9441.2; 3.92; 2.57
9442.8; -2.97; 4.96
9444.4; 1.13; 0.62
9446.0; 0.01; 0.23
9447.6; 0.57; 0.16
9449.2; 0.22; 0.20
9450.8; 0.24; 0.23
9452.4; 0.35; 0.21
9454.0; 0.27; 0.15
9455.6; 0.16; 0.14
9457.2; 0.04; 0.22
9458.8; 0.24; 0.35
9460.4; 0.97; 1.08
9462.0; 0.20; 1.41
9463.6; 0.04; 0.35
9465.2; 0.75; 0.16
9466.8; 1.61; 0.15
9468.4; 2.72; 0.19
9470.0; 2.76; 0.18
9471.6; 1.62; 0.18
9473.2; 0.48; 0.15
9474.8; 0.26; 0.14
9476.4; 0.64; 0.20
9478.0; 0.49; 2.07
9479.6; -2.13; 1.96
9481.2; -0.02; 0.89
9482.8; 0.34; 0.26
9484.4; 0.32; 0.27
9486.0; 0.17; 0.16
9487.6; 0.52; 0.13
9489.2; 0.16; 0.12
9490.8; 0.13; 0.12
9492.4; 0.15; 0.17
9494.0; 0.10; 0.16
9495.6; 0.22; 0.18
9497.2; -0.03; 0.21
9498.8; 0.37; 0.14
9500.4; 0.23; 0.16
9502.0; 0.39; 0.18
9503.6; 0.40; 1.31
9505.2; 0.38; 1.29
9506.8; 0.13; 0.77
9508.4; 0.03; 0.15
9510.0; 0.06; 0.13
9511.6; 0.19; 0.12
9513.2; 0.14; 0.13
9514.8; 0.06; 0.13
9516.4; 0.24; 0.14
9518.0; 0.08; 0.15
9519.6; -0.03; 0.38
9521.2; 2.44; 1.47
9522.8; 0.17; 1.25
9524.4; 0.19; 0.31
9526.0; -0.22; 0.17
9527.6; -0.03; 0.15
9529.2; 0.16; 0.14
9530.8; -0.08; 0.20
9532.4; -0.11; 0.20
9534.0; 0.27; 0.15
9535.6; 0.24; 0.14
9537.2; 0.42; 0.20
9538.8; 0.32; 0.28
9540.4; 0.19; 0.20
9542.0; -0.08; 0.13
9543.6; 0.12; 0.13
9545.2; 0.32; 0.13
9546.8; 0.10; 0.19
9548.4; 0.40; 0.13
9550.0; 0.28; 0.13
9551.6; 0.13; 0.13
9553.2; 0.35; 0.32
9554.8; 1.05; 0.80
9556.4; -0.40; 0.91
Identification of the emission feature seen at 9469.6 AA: [O III]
